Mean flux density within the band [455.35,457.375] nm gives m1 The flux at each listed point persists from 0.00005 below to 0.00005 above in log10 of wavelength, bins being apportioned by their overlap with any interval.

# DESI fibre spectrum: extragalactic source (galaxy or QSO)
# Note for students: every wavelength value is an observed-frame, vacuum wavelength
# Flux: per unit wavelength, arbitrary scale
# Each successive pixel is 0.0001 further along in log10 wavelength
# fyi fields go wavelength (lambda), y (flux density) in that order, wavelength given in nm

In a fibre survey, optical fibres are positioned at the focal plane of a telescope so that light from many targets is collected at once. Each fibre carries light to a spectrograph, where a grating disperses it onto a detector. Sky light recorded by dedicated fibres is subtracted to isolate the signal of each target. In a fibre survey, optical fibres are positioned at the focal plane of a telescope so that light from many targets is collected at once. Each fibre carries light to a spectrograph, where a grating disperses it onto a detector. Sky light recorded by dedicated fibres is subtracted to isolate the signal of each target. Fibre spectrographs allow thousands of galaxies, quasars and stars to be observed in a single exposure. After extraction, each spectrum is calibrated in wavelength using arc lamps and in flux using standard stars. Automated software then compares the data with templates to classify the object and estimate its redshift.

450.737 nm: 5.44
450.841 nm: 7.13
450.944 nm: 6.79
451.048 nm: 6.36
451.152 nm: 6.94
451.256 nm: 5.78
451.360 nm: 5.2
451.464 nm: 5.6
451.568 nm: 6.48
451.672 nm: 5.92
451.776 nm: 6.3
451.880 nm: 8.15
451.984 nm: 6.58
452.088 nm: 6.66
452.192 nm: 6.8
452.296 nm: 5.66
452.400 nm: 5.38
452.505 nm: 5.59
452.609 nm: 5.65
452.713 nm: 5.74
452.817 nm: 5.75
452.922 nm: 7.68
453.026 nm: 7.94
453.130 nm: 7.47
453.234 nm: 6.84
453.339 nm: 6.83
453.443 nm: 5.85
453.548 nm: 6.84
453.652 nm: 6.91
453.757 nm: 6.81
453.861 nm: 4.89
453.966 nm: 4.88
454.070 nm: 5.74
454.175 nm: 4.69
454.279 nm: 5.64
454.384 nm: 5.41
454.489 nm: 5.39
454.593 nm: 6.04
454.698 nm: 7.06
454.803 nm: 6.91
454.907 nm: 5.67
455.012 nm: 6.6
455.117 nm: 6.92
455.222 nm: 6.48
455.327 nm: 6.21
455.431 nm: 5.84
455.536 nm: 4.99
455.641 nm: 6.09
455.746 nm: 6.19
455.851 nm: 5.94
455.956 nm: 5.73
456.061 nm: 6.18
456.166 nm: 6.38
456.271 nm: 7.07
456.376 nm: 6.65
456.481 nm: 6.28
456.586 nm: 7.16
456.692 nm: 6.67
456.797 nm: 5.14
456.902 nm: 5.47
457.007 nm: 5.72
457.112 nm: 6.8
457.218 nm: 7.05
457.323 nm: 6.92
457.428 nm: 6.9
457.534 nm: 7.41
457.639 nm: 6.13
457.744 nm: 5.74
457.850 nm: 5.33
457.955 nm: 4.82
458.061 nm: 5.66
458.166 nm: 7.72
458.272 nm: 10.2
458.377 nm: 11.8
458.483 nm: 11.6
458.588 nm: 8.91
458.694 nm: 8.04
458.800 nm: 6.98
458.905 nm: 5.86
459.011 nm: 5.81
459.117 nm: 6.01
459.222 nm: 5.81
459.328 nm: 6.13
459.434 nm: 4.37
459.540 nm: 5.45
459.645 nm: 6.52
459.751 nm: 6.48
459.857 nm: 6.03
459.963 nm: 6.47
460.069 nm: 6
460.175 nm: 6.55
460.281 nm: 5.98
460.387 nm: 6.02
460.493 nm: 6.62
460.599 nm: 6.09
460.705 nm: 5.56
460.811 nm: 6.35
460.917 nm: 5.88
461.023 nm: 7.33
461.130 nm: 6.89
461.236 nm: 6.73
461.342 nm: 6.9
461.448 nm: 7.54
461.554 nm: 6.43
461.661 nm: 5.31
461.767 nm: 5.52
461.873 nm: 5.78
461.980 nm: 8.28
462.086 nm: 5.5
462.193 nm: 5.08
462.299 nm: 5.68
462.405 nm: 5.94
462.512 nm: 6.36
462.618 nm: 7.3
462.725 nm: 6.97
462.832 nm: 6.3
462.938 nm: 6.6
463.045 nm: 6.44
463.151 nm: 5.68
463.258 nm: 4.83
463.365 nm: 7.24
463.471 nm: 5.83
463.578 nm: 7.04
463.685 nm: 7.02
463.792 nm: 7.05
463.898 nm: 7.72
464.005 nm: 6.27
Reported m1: 6.23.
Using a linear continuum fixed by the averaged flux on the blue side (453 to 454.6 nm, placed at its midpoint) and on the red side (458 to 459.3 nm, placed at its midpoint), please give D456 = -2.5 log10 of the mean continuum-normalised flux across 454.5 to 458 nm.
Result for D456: 0.12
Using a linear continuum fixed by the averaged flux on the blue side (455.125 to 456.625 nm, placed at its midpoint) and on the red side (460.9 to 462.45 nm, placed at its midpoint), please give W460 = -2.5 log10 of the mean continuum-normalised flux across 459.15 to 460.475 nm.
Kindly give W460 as 0.05 mag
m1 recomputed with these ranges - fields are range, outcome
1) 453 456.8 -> 6.23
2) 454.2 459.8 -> 6.53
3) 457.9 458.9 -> 8.29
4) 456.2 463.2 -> 6.56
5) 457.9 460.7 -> 6.82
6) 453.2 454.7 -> 5.94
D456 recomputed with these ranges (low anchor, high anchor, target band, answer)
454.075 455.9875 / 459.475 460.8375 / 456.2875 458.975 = -0.166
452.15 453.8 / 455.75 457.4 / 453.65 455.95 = 0.083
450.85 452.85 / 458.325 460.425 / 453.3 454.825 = 0.074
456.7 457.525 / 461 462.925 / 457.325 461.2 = -0.053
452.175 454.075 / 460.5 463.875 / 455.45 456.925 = 0.030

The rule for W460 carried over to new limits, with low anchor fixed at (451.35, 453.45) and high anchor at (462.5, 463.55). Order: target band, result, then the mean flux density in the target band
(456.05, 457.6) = -0.02 mag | 6.53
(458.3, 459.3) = -0.23 mag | 7.89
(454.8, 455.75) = 0.04 mag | 6.16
